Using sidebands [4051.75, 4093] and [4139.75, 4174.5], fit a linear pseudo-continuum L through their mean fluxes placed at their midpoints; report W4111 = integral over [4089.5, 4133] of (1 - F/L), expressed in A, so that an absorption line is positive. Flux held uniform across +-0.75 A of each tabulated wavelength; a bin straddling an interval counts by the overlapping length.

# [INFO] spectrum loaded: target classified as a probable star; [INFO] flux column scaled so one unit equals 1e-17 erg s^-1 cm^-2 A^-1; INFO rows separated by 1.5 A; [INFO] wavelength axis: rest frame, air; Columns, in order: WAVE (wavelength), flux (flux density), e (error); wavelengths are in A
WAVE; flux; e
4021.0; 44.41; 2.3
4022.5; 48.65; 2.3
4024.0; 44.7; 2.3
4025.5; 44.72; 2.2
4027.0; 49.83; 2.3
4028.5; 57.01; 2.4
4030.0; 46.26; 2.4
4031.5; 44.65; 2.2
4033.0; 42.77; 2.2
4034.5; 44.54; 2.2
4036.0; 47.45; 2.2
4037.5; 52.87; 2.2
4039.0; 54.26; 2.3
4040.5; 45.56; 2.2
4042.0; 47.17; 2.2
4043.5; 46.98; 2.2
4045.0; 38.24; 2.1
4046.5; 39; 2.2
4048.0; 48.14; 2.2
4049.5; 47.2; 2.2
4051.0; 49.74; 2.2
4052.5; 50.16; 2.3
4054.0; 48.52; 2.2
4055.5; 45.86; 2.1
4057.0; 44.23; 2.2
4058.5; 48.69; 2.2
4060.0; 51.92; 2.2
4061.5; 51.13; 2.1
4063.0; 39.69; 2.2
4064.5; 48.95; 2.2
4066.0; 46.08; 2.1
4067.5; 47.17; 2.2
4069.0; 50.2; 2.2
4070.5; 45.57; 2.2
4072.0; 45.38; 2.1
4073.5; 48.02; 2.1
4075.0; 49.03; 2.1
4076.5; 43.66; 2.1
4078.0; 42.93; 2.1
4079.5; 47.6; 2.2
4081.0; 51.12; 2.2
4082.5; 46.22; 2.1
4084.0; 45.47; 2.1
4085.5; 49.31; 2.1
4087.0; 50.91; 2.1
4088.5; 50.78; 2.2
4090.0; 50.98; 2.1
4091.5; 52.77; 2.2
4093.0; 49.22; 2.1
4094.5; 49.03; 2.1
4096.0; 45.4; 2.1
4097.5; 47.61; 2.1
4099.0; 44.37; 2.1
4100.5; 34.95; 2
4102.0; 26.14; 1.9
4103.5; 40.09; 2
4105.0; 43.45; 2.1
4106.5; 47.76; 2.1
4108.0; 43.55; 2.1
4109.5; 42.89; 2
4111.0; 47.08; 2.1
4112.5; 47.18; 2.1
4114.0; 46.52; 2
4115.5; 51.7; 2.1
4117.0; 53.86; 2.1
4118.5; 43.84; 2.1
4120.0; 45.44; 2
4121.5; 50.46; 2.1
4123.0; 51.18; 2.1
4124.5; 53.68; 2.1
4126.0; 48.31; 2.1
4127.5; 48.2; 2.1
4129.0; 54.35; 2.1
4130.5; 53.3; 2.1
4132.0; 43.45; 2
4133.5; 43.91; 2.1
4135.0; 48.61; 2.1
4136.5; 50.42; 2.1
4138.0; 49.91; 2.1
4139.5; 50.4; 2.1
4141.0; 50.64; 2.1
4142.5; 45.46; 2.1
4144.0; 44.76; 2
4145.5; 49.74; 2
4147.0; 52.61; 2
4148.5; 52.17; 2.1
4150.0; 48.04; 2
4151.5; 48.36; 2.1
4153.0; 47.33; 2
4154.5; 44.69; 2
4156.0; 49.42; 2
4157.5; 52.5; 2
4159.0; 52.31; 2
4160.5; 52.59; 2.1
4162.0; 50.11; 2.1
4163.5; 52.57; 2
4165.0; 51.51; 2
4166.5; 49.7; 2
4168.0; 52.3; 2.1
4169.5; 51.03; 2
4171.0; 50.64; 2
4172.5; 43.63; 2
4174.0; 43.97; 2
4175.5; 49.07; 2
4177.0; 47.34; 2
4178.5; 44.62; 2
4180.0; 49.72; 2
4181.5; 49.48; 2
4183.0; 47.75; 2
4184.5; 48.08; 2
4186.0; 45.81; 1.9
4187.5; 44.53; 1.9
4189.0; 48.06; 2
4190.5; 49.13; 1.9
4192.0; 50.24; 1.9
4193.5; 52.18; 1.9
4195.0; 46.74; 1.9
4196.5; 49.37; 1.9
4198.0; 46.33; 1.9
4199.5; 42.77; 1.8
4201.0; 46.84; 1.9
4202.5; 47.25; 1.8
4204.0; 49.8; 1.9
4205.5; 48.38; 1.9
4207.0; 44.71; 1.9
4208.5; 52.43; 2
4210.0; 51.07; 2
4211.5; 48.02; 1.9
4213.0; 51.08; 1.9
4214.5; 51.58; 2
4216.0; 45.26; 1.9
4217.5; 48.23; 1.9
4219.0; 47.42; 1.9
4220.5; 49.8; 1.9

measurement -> 1.67 A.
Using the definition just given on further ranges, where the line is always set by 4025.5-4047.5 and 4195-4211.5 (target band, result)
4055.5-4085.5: 0.0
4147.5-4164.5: -0.9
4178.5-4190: 0.1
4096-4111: 1.8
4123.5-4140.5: -0.8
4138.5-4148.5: -0.4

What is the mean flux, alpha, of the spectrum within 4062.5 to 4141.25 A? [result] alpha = 47.1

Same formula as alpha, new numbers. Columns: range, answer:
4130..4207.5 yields 48.5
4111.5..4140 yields 49.2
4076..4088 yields 47.3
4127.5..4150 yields 49.2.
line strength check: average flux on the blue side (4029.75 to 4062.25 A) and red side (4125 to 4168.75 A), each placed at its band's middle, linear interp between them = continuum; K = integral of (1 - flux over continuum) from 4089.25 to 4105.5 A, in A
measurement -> 1.5 A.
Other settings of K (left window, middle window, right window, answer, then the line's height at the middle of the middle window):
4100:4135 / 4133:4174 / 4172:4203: -2.3 A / 46.8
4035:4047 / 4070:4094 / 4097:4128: -1.1 A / 46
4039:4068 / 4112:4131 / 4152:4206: -0.8 A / 47.7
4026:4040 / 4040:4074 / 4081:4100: 1.3 A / 48.6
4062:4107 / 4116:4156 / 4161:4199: -1.4 A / 47.4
